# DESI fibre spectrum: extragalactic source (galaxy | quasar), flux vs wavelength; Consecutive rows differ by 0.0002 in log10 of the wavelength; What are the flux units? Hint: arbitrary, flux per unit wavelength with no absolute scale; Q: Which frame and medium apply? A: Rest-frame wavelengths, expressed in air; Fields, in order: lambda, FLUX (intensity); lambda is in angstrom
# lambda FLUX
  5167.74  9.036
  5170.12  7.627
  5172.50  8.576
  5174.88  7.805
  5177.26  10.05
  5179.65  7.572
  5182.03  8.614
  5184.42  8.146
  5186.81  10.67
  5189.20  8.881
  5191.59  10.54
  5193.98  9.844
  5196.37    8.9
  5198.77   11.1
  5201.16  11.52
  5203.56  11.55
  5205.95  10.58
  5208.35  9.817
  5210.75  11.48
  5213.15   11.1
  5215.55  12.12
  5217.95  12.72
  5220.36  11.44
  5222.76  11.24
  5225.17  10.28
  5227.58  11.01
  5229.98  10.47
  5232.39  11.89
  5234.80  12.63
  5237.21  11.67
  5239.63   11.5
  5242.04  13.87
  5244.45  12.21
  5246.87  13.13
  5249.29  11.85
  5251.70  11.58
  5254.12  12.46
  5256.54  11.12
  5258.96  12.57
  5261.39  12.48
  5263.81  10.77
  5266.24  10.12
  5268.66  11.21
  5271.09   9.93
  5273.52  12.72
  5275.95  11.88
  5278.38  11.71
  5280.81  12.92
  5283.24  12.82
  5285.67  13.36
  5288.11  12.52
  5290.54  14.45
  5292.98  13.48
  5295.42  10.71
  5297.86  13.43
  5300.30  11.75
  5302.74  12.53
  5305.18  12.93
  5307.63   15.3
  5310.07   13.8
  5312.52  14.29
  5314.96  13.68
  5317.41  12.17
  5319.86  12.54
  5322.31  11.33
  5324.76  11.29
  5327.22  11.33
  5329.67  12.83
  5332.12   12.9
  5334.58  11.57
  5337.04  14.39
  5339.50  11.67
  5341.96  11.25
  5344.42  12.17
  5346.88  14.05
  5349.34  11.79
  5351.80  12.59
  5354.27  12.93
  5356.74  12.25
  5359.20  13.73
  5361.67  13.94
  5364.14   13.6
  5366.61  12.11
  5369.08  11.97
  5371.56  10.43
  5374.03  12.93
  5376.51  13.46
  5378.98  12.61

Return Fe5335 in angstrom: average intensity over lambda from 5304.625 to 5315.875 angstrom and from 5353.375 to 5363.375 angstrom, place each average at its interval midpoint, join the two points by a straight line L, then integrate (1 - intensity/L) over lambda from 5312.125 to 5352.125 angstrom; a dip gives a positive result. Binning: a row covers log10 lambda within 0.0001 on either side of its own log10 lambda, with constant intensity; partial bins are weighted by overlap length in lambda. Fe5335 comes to 3.7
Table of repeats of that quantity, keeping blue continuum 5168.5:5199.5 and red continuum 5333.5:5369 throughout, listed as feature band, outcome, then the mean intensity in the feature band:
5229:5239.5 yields -1.6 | 11.7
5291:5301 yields -0.9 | 12.5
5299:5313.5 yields -2.1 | 13.4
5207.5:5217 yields -1.5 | 11.2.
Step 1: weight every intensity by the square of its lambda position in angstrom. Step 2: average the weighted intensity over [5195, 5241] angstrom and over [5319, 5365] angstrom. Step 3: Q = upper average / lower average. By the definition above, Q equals 1.2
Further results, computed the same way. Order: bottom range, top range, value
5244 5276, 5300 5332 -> 1.12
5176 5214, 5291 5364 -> 1.34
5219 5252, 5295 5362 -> 1.12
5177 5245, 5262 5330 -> 1.19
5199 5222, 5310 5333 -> 1.15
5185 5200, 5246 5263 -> 1.25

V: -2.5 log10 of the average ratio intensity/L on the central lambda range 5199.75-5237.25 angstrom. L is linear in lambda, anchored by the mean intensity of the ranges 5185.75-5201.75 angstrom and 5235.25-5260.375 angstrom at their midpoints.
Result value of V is -0.02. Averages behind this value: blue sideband 10.2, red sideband 12.2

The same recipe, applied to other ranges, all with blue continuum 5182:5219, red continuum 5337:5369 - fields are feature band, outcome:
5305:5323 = -0.100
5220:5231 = 0.003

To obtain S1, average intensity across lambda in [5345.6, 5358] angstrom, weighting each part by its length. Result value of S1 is 12.7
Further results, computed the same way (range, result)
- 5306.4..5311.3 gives 14.5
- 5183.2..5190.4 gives 9.22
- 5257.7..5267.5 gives 11.5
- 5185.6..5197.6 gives 9.76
